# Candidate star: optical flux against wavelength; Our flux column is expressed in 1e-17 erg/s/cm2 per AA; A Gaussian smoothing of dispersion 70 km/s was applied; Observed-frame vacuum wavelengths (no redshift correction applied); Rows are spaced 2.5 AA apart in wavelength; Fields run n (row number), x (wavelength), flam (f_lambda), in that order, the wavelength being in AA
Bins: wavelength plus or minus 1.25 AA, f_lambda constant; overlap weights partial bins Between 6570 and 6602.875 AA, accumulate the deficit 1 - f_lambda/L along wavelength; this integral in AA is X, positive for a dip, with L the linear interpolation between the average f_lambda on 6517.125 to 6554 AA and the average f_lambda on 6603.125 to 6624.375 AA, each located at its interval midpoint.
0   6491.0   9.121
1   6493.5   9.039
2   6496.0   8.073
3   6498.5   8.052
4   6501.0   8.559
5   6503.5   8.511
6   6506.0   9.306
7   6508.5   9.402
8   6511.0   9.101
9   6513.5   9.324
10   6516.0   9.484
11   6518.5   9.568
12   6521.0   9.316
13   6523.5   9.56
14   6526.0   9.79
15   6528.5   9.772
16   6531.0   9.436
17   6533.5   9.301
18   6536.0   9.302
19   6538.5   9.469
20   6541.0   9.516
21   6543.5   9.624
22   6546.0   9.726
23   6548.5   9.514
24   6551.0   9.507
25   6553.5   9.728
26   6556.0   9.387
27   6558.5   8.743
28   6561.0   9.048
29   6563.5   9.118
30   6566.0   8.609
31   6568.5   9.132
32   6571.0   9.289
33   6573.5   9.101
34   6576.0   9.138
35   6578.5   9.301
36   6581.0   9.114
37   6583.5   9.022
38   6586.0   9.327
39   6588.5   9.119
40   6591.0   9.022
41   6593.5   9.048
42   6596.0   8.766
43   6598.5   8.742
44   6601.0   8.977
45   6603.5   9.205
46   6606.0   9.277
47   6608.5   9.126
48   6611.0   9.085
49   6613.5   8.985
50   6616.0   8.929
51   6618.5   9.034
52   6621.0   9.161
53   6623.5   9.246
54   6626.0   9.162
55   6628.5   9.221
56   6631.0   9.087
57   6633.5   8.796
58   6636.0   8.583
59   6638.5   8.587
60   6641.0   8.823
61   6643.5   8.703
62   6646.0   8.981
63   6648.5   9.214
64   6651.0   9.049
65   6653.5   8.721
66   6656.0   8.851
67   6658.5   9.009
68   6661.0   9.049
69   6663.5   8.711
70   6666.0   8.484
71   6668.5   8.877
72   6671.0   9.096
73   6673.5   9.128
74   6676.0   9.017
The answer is 0.7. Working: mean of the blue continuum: 9.54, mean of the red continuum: 9.11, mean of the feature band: 9.08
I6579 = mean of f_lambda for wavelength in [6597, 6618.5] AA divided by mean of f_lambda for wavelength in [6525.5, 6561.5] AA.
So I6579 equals 0.96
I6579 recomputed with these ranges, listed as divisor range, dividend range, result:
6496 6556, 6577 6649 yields 0.97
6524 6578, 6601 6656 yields 0.96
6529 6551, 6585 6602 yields 0.95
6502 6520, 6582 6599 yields 0.98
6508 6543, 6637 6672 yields 0.94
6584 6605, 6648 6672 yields 0.99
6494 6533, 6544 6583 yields 1.01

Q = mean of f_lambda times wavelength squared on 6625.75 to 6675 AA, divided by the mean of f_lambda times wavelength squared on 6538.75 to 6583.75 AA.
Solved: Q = 1.0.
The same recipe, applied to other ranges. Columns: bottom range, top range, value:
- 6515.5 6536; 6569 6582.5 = 0.98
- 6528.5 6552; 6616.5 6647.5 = 0.97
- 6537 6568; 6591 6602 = 0.97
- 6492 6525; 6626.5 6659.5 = 1.03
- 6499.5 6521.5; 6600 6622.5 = 1.02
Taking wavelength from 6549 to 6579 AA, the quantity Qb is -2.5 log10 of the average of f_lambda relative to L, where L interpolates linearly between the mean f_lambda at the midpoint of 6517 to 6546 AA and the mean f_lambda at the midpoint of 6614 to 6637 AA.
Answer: 0.020 mag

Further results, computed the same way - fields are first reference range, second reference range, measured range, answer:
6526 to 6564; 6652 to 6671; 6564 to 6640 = 0.012 mag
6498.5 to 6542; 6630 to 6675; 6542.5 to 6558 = -0.039 mag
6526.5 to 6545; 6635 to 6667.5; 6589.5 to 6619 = 0.010 mag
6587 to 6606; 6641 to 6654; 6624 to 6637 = -0.004 mag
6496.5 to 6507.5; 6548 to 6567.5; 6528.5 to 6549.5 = -0.060 mag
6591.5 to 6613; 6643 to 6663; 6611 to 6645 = 0.004 mag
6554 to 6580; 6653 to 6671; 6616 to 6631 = -0.023 mag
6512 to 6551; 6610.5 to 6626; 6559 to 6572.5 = 0.037 mag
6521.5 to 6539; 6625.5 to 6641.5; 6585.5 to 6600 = 0.018 mag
